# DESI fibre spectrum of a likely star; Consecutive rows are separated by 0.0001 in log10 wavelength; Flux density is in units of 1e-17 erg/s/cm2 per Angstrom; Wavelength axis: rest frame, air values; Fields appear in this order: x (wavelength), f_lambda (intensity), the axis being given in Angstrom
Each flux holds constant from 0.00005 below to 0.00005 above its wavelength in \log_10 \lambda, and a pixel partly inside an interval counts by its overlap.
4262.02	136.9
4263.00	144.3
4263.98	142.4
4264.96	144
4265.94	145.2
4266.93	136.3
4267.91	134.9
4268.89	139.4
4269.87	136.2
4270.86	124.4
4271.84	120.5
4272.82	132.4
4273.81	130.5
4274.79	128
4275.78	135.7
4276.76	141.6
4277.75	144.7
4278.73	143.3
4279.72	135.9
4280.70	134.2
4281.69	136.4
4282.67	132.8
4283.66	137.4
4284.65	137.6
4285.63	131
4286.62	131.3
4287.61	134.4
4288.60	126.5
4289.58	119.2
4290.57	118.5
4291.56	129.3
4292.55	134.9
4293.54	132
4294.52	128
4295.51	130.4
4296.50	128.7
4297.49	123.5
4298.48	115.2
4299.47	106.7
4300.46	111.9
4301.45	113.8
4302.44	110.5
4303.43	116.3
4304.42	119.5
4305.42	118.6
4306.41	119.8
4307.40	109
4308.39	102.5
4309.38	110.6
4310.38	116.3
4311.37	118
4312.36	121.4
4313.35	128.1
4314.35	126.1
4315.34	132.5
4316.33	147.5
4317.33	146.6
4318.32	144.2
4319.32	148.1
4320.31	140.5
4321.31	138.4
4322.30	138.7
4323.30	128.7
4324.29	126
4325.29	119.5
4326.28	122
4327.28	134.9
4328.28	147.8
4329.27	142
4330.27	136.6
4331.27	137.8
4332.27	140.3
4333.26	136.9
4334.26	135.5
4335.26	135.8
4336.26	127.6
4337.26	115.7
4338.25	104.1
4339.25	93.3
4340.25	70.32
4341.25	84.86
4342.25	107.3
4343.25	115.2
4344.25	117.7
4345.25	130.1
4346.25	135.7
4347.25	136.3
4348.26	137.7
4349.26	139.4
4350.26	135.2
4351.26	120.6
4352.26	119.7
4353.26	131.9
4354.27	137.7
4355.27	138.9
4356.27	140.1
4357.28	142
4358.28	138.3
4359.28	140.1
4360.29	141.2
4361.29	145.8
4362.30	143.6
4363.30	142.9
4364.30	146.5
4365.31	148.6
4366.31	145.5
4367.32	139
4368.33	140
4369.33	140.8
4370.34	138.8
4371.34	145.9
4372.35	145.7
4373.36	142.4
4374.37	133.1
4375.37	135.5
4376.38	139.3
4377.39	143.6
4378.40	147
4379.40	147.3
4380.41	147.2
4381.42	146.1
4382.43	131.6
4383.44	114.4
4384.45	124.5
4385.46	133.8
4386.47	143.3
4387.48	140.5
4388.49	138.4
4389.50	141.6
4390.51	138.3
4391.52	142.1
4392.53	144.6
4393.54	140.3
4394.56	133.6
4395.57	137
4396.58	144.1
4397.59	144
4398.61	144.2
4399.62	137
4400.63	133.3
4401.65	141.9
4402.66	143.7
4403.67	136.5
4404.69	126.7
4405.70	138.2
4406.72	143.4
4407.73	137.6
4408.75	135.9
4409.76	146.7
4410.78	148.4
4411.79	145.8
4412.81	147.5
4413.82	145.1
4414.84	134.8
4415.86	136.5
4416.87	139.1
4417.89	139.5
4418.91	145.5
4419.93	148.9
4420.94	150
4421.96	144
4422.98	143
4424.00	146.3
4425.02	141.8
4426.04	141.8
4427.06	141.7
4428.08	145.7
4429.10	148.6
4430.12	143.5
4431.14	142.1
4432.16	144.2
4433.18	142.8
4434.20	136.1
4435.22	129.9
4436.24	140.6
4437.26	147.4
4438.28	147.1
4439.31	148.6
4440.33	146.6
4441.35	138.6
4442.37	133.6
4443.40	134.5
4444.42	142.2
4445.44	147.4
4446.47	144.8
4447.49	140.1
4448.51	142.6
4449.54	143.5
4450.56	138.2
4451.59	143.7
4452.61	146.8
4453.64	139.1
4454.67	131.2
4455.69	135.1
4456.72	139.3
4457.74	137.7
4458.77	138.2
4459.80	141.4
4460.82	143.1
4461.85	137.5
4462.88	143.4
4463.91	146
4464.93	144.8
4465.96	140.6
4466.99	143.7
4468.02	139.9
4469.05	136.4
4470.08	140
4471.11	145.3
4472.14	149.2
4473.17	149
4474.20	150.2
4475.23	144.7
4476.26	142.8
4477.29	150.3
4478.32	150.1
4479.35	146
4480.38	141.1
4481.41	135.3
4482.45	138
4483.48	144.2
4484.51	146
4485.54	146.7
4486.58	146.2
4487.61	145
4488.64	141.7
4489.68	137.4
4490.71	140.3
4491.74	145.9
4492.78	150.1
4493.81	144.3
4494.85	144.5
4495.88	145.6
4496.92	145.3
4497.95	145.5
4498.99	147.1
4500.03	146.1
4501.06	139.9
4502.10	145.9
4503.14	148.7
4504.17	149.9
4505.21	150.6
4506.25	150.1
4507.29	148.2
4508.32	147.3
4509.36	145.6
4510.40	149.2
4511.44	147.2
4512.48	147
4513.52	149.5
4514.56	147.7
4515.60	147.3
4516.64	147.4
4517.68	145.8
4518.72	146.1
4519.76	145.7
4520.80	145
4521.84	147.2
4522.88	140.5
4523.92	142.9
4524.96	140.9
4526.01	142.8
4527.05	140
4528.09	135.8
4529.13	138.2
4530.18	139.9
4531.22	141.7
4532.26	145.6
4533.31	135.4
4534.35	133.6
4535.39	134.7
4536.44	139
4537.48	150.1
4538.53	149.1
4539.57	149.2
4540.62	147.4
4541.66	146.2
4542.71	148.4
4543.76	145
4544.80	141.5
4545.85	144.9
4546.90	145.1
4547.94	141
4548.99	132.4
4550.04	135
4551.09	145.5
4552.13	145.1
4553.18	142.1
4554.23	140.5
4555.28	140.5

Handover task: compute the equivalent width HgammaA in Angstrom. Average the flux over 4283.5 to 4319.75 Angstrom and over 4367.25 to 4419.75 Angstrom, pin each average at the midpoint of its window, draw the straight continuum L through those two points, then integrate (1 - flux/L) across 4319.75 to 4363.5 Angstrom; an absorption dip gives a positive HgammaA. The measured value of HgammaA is 0.7 Angstrom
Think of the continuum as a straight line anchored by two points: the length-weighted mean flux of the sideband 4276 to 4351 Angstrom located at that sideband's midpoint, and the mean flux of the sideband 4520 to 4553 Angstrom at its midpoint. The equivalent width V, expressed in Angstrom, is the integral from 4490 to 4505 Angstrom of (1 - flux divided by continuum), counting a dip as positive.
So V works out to -0.7 Angstrom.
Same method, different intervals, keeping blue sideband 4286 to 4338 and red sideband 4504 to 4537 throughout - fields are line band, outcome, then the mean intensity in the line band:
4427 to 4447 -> -0.7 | 142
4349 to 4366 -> -1.0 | 139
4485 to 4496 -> -0.2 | 144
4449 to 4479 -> -0.7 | 142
